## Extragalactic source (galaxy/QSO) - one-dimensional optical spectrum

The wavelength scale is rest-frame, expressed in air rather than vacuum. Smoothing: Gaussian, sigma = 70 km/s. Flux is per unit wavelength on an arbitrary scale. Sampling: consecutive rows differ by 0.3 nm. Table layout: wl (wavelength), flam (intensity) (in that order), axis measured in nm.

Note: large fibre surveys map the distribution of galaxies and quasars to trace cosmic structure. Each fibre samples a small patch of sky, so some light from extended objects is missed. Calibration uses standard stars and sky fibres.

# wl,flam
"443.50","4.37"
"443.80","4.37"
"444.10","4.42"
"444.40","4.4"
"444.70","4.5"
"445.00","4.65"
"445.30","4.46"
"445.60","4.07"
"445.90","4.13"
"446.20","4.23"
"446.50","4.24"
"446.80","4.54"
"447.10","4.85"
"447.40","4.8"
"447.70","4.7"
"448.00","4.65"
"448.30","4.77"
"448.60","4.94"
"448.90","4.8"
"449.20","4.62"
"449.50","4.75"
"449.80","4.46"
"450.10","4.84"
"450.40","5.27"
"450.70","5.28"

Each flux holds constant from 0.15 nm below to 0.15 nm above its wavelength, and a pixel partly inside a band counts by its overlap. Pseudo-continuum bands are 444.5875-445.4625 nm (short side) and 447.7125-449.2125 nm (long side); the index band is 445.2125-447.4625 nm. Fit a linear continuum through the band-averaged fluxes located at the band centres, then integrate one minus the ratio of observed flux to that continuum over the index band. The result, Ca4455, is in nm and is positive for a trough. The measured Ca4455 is 0.11 nm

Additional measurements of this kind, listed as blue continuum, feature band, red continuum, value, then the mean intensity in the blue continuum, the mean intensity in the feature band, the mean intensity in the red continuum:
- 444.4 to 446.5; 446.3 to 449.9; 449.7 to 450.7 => 0.00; 4.34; 4.67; 4.94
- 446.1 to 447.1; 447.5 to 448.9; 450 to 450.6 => -0.02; 4.42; 4.77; 5.09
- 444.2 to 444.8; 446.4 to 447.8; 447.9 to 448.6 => 0.01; 4.44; 4.64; 4.76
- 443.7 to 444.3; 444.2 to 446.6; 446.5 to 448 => 0.09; 4.4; 4.34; 4.67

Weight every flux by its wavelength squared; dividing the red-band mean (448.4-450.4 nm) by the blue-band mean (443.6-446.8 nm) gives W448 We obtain 1.12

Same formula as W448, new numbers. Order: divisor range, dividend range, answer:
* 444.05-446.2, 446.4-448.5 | 1.08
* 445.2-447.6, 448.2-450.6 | 1.10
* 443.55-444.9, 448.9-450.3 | 1.09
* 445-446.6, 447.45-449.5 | 1.13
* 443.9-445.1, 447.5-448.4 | 1.07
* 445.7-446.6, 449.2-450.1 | 1.13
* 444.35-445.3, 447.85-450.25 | 1.07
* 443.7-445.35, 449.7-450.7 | 1.13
